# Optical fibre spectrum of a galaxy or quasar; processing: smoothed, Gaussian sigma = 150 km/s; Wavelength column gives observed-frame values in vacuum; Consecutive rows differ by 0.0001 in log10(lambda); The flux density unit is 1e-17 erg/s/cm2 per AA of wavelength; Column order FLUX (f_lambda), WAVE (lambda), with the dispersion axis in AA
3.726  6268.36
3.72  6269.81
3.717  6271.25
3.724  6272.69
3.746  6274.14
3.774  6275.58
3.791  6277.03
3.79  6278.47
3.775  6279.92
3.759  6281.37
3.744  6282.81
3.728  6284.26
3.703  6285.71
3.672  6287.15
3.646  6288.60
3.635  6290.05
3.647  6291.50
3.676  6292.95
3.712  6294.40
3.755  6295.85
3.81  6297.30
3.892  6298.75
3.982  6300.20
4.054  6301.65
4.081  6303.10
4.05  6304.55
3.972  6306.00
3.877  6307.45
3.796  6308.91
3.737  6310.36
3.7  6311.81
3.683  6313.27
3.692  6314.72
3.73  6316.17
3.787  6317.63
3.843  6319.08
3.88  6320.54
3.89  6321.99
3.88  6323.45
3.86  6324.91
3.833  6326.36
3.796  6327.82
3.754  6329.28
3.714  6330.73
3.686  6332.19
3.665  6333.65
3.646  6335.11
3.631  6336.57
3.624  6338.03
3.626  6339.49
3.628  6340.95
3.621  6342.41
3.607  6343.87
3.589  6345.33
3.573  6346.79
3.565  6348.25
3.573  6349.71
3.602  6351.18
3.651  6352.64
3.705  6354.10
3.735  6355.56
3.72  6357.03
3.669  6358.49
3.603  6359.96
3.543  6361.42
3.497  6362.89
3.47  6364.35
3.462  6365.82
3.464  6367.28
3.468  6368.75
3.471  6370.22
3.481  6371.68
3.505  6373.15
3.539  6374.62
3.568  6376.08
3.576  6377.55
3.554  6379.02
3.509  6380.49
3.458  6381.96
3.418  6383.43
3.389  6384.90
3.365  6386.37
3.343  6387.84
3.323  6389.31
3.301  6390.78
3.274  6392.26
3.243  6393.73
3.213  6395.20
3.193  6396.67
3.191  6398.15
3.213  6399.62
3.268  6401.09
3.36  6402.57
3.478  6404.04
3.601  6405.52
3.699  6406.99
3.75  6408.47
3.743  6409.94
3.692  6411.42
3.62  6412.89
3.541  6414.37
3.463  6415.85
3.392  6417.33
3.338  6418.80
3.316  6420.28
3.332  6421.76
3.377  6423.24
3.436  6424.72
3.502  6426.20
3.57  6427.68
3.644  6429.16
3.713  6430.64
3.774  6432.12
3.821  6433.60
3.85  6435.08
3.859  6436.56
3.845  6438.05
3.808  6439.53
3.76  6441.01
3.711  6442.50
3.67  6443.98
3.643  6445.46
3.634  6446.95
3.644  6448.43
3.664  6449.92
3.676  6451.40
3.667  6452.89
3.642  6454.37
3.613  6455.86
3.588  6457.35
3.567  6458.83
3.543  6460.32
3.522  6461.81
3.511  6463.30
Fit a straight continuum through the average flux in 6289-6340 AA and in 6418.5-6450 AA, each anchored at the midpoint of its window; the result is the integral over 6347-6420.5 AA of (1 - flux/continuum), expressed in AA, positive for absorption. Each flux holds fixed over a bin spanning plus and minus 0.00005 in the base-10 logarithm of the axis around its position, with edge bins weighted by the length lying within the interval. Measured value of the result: 4.29 AA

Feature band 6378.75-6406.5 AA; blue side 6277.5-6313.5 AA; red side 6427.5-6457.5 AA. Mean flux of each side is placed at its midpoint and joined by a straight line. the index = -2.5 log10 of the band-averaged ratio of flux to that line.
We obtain 0.12 mag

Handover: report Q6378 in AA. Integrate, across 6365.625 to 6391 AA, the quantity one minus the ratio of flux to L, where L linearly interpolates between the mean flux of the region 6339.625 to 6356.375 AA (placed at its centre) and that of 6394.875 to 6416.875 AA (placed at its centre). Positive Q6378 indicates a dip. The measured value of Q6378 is 0.62 AA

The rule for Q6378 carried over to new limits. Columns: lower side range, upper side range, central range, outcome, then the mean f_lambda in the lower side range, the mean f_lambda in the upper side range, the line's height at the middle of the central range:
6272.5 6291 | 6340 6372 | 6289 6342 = -1.8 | 3.73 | 3.58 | 3.66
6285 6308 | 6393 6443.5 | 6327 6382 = 1.4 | 3.82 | 3.54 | 3.69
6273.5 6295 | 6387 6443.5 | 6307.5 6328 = -0.7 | 3.72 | 3.52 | 3.67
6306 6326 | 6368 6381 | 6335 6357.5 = 0.2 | 3.8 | 3.52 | 3.66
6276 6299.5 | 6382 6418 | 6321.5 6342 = -0.7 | 3.73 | 3.42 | 3.61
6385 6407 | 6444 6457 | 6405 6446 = -1.5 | 3.33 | 3.65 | 3.5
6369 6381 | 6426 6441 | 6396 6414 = 0.8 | 3.52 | 3.75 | 3.64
